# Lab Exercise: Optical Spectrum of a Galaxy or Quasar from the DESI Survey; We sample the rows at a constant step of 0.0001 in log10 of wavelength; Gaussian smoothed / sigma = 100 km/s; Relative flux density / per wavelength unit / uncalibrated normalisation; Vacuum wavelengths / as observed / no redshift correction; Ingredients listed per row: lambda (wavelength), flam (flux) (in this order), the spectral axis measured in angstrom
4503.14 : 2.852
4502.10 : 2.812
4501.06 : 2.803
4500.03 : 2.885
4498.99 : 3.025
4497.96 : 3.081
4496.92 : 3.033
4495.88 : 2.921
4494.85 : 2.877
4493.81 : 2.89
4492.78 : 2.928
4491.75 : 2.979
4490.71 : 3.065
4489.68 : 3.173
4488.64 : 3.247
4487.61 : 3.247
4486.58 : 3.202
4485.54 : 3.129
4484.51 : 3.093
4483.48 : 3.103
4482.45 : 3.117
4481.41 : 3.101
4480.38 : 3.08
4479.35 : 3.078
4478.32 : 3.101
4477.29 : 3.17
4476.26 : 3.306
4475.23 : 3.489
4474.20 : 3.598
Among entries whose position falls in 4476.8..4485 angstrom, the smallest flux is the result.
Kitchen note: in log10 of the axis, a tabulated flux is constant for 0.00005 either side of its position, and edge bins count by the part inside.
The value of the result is 3.078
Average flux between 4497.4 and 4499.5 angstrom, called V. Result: 3.05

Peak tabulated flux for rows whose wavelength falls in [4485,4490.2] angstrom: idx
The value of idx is 3.247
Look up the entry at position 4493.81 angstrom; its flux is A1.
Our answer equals 2.89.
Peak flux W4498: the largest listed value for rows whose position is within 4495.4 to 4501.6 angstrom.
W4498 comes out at 3.081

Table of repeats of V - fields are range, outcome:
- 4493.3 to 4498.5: 2.96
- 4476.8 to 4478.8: 3.14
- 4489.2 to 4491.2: 3.12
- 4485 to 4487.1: 3.16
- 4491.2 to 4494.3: 2.94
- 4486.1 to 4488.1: 3.23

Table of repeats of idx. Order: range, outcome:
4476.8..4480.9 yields 3.17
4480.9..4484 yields 3.117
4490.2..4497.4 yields 3.065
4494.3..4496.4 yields 2.921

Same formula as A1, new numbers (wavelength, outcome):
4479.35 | 3.078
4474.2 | 3.598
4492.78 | 2.928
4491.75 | 2.979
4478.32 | 3.101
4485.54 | 3.129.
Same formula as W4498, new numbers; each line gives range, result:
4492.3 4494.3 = 2.928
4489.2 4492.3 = 3.173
